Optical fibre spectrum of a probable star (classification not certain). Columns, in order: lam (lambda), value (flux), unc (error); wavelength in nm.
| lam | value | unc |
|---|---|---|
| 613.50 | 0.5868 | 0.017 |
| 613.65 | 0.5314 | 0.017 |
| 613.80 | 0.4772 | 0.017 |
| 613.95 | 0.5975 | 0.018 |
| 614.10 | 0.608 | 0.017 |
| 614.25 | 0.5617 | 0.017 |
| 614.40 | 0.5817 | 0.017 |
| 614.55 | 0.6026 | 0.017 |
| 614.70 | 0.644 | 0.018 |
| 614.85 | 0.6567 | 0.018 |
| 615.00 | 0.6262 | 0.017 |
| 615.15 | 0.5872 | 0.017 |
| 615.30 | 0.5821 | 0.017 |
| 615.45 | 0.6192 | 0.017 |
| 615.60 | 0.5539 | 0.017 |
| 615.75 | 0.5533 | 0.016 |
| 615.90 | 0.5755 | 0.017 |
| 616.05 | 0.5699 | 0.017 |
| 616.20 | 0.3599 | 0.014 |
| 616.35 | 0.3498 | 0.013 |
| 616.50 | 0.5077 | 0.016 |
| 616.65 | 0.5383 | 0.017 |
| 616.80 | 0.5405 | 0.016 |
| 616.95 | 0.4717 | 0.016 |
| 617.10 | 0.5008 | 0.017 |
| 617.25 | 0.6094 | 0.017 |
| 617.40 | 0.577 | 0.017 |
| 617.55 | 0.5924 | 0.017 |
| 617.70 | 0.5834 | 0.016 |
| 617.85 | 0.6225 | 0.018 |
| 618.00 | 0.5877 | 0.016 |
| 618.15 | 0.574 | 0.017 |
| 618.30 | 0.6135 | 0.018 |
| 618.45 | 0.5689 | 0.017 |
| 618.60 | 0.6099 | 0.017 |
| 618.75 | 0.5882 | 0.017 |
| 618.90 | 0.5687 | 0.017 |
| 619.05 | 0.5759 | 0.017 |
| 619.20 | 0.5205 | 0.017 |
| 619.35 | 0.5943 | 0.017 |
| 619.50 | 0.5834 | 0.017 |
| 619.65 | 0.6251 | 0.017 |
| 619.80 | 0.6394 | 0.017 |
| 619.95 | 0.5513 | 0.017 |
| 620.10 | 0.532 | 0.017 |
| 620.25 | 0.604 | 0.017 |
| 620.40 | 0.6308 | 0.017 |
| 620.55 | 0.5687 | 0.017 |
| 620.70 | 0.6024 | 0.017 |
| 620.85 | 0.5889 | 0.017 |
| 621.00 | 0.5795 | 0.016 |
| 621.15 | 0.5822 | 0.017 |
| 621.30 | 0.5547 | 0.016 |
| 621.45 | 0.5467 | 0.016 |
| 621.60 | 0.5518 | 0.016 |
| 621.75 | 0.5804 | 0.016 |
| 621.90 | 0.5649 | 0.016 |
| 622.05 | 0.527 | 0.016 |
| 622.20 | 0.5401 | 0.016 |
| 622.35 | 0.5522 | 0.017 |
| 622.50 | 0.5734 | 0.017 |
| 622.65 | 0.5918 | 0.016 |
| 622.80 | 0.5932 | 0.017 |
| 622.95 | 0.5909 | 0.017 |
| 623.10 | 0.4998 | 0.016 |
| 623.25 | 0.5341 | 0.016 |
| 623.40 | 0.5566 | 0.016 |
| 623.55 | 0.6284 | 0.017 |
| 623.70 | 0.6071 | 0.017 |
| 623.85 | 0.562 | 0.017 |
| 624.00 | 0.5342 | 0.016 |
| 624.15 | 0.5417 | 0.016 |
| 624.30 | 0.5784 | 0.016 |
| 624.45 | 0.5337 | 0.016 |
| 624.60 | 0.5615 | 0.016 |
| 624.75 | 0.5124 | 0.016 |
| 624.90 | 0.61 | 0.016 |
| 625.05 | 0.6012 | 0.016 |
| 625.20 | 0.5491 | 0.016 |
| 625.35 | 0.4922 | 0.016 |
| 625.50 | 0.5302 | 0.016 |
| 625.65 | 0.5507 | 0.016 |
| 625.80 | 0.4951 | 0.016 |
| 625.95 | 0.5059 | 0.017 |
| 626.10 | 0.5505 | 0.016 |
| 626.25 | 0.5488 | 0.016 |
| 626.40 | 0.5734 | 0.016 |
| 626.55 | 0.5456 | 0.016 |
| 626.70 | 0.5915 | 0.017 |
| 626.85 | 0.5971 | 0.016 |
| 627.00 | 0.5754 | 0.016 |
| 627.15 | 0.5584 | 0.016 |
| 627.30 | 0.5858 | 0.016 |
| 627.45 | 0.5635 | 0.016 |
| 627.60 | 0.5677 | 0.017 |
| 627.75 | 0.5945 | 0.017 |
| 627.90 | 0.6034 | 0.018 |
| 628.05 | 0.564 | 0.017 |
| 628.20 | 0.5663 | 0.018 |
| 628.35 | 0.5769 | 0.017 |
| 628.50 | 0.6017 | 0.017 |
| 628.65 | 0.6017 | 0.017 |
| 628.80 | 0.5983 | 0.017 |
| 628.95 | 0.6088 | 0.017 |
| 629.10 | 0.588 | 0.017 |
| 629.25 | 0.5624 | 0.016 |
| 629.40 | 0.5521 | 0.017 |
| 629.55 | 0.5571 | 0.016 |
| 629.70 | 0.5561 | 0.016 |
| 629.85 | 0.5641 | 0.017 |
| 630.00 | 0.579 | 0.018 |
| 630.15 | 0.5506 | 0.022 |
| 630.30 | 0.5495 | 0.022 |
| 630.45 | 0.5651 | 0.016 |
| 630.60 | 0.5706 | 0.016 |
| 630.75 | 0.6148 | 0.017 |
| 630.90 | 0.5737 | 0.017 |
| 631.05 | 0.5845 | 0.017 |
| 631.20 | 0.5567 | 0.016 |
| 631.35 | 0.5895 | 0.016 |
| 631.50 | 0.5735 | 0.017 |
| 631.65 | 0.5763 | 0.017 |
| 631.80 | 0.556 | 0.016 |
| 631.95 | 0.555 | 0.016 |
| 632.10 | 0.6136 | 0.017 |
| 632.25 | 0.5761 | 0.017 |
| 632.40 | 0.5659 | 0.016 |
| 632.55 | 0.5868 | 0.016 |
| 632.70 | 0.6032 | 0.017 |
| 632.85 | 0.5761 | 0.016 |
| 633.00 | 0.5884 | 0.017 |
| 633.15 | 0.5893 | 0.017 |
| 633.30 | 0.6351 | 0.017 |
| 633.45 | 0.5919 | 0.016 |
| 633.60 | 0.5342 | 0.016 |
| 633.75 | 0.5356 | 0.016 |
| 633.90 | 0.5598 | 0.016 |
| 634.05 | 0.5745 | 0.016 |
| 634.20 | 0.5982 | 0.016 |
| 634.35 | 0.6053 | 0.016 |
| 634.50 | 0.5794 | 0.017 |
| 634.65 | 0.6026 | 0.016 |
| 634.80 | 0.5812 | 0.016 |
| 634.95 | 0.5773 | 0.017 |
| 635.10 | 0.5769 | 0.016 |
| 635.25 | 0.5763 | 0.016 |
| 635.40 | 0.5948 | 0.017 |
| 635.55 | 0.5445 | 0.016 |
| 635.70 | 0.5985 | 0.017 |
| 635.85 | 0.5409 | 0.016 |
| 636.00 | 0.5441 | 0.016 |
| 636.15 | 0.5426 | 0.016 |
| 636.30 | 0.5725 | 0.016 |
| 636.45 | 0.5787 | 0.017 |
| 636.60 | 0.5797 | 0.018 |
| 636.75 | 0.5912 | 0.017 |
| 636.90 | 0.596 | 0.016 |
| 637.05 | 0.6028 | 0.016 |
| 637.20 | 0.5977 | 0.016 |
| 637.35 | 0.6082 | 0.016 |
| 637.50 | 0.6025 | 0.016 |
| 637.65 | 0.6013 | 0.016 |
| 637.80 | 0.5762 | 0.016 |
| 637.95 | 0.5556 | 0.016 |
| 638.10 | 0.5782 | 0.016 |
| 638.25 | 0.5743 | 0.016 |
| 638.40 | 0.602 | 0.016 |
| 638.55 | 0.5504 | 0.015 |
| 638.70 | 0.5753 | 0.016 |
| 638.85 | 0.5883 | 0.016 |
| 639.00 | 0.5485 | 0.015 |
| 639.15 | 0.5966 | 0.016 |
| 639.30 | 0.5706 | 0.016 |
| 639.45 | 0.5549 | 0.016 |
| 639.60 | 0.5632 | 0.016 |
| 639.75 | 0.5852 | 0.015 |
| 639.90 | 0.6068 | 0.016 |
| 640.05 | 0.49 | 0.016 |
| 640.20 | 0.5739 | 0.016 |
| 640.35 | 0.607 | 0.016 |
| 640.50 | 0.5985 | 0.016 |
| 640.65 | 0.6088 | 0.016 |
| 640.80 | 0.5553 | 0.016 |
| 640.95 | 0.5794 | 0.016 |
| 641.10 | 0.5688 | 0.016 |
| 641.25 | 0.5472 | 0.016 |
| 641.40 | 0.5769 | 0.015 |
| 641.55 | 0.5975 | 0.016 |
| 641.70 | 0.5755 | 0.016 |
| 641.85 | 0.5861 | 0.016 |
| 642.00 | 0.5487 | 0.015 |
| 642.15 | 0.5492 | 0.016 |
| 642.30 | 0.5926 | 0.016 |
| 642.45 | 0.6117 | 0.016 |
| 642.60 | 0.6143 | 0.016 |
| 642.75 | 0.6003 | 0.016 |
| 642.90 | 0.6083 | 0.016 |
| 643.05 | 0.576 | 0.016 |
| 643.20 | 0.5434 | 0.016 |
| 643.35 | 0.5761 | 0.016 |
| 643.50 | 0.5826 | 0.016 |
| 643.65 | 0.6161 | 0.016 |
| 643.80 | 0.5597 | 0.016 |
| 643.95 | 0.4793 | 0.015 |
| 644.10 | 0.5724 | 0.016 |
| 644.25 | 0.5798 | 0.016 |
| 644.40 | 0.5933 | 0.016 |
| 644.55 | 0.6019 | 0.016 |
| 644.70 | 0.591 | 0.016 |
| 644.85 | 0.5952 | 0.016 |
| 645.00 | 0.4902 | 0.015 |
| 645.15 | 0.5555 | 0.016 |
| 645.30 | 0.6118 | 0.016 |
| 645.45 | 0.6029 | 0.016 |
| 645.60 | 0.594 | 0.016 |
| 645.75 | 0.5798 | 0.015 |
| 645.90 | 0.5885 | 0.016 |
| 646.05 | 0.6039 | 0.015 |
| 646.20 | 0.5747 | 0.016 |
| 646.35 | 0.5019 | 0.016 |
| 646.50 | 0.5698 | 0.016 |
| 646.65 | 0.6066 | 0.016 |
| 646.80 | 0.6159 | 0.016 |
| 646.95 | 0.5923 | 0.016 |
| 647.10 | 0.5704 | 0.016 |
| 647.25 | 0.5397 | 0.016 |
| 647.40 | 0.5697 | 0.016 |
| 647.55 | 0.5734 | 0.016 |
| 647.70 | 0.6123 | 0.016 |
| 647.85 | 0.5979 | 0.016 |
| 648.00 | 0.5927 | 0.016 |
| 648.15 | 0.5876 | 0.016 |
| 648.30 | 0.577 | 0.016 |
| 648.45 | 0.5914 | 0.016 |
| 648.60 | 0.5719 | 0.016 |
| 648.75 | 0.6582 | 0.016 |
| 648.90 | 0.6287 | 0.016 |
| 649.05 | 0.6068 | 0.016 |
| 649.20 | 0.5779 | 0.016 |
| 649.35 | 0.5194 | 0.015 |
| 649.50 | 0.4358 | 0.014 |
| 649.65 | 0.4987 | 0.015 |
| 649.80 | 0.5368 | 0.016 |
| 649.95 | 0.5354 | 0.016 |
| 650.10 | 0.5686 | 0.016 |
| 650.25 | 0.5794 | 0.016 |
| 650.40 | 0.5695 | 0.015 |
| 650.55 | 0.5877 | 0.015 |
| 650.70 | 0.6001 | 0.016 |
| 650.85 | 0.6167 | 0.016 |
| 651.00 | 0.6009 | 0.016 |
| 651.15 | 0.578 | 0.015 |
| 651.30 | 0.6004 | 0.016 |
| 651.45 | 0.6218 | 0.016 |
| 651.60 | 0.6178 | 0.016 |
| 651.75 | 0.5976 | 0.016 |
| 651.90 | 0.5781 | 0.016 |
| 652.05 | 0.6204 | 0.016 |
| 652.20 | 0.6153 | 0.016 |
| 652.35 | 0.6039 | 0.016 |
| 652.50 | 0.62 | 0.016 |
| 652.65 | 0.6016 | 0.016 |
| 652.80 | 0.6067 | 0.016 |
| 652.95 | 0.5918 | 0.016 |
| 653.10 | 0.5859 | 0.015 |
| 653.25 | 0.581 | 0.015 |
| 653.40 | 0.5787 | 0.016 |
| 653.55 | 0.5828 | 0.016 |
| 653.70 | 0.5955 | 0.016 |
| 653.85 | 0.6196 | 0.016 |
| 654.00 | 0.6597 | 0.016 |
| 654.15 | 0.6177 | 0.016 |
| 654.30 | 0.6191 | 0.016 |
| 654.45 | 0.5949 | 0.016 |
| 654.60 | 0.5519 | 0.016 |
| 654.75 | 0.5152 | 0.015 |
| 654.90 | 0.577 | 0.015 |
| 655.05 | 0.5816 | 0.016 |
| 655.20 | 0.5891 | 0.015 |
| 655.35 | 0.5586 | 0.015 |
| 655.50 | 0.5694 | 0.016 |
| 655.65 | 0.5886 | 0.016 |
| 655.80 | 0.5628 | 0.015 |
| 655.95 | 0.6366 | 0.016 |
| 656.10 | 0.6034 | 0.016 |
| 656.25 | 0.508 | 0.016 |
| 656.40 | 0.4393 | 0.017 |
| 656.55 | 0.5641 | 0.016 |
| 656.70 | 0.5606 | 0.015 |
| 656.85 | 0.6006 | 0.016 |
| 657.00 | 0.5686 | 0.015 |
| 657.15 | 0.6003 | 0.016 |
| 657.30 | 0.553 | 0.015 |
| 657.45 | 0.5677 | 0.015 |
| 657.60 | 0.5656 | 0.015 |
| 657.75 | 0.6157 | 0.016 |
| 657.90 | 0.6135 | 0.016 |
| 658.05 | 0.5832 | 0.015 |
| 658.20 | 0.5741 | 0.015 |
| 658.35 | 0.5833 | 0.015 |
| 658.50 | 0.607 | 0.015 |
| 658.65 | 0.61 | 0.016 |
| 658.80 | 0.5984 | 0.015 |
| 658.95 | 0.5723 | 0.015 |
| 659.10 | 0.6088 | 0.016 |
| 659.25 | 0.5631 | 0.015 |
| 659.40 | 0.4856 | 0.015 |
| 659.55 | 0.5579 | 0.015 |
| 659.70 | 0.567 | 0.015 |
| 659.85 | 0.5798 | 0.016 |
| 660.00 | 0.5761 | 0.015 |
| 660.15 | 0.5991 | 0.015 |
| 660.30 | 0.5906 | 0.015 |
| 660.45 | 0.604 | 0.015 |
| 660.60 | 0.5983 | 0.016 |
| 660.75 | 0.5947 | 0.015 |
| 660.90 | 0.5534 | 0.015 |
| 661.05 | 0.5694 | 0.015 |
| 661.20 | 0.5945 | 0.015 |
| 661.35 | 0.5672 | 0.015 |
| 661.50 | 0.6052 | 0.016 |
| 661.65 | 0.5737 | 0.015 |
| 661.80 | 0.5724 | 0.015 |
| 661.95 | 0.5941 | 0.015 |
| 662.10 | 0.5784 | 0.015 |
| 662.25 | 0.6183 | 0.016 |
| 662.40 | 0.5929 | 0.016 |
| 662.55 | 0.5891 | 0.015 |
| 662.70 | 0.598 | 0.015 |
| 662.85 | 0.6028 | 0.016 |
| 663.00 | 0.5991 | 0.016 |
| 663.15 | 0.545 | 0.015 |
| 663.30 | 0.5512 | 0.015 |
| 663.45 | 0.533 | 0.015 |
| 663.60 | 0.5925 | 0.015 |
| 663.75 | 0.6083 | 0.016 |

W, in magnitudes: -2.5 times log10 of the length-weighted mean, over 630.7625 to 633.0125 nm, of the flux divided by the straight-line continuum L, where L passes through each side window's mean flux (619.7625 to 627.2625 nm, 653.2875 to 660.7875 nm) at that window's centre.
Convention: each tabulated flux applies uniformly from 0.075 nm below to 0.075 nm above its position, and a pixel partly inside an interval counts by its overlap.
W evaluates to -0.022 mag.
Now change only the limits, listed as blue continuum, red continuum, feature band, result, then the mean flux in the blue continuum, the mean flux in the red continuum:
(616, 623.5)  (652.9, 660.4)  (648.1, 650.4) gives 0.02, 0.562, 0.58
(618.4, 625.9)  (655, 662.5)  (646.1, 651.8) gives -0.01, 0.567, 0.578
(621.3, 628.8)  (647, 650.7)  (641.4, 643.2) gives -0.03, 0.563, 0.571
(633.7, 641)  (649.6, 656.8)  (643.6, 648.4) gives 0.01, 0.578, 0.583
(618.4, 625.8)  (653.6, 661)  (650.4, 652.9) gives -0.05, 0.568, 0.58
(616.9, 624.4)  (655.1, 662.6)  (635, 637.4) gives 0.00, 0.573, 0.579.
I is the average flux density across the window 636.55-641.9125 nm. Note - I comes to 0.58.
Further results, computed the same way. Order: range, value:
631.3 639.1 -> 0.579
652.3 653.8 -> 0.595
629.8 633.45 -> 0.579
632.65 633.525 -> 0.597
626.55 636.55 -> 0.577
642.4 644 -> 0.58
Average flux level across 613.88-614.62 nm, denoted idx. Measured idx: 0.59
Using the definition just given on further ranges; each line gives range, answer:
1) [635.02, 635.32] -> 0.577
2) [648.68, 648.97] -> 0.643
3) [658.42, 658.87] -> 0.605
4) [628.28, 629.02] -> 0.598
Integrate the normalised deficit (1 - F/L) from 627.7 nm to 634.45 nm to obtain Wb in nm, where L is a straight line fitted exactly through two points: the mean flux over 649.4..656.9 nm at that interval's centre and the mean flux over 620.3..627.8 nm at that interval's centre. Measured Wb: -0.13 nm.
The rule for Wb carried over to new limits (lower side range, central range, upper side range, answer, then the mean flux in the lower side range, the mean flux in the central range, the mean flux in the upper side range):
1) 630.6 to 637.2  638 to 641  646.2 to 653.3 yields 0.028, 0.579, 0.575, 0.583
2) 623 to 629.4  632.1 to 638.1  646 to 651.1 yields -0.128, 0.564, 0.581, 0.575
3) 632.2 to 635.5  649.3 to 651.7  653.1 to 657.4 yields 0.047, 0.582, 0.568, 0.578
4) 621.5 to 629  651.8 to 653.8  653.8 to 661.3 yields -0.070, 0.564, 0.597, 0.579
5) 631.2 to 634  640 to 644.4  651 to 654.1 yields 0.104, 0.578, 0.576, 0.603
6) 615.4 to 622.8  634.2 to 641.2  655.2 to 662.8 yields -0.096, 0.563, 0.578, 0.579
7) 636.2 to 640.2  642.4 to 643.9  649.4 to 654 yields -0.015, 0.578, 0.587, 0.585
